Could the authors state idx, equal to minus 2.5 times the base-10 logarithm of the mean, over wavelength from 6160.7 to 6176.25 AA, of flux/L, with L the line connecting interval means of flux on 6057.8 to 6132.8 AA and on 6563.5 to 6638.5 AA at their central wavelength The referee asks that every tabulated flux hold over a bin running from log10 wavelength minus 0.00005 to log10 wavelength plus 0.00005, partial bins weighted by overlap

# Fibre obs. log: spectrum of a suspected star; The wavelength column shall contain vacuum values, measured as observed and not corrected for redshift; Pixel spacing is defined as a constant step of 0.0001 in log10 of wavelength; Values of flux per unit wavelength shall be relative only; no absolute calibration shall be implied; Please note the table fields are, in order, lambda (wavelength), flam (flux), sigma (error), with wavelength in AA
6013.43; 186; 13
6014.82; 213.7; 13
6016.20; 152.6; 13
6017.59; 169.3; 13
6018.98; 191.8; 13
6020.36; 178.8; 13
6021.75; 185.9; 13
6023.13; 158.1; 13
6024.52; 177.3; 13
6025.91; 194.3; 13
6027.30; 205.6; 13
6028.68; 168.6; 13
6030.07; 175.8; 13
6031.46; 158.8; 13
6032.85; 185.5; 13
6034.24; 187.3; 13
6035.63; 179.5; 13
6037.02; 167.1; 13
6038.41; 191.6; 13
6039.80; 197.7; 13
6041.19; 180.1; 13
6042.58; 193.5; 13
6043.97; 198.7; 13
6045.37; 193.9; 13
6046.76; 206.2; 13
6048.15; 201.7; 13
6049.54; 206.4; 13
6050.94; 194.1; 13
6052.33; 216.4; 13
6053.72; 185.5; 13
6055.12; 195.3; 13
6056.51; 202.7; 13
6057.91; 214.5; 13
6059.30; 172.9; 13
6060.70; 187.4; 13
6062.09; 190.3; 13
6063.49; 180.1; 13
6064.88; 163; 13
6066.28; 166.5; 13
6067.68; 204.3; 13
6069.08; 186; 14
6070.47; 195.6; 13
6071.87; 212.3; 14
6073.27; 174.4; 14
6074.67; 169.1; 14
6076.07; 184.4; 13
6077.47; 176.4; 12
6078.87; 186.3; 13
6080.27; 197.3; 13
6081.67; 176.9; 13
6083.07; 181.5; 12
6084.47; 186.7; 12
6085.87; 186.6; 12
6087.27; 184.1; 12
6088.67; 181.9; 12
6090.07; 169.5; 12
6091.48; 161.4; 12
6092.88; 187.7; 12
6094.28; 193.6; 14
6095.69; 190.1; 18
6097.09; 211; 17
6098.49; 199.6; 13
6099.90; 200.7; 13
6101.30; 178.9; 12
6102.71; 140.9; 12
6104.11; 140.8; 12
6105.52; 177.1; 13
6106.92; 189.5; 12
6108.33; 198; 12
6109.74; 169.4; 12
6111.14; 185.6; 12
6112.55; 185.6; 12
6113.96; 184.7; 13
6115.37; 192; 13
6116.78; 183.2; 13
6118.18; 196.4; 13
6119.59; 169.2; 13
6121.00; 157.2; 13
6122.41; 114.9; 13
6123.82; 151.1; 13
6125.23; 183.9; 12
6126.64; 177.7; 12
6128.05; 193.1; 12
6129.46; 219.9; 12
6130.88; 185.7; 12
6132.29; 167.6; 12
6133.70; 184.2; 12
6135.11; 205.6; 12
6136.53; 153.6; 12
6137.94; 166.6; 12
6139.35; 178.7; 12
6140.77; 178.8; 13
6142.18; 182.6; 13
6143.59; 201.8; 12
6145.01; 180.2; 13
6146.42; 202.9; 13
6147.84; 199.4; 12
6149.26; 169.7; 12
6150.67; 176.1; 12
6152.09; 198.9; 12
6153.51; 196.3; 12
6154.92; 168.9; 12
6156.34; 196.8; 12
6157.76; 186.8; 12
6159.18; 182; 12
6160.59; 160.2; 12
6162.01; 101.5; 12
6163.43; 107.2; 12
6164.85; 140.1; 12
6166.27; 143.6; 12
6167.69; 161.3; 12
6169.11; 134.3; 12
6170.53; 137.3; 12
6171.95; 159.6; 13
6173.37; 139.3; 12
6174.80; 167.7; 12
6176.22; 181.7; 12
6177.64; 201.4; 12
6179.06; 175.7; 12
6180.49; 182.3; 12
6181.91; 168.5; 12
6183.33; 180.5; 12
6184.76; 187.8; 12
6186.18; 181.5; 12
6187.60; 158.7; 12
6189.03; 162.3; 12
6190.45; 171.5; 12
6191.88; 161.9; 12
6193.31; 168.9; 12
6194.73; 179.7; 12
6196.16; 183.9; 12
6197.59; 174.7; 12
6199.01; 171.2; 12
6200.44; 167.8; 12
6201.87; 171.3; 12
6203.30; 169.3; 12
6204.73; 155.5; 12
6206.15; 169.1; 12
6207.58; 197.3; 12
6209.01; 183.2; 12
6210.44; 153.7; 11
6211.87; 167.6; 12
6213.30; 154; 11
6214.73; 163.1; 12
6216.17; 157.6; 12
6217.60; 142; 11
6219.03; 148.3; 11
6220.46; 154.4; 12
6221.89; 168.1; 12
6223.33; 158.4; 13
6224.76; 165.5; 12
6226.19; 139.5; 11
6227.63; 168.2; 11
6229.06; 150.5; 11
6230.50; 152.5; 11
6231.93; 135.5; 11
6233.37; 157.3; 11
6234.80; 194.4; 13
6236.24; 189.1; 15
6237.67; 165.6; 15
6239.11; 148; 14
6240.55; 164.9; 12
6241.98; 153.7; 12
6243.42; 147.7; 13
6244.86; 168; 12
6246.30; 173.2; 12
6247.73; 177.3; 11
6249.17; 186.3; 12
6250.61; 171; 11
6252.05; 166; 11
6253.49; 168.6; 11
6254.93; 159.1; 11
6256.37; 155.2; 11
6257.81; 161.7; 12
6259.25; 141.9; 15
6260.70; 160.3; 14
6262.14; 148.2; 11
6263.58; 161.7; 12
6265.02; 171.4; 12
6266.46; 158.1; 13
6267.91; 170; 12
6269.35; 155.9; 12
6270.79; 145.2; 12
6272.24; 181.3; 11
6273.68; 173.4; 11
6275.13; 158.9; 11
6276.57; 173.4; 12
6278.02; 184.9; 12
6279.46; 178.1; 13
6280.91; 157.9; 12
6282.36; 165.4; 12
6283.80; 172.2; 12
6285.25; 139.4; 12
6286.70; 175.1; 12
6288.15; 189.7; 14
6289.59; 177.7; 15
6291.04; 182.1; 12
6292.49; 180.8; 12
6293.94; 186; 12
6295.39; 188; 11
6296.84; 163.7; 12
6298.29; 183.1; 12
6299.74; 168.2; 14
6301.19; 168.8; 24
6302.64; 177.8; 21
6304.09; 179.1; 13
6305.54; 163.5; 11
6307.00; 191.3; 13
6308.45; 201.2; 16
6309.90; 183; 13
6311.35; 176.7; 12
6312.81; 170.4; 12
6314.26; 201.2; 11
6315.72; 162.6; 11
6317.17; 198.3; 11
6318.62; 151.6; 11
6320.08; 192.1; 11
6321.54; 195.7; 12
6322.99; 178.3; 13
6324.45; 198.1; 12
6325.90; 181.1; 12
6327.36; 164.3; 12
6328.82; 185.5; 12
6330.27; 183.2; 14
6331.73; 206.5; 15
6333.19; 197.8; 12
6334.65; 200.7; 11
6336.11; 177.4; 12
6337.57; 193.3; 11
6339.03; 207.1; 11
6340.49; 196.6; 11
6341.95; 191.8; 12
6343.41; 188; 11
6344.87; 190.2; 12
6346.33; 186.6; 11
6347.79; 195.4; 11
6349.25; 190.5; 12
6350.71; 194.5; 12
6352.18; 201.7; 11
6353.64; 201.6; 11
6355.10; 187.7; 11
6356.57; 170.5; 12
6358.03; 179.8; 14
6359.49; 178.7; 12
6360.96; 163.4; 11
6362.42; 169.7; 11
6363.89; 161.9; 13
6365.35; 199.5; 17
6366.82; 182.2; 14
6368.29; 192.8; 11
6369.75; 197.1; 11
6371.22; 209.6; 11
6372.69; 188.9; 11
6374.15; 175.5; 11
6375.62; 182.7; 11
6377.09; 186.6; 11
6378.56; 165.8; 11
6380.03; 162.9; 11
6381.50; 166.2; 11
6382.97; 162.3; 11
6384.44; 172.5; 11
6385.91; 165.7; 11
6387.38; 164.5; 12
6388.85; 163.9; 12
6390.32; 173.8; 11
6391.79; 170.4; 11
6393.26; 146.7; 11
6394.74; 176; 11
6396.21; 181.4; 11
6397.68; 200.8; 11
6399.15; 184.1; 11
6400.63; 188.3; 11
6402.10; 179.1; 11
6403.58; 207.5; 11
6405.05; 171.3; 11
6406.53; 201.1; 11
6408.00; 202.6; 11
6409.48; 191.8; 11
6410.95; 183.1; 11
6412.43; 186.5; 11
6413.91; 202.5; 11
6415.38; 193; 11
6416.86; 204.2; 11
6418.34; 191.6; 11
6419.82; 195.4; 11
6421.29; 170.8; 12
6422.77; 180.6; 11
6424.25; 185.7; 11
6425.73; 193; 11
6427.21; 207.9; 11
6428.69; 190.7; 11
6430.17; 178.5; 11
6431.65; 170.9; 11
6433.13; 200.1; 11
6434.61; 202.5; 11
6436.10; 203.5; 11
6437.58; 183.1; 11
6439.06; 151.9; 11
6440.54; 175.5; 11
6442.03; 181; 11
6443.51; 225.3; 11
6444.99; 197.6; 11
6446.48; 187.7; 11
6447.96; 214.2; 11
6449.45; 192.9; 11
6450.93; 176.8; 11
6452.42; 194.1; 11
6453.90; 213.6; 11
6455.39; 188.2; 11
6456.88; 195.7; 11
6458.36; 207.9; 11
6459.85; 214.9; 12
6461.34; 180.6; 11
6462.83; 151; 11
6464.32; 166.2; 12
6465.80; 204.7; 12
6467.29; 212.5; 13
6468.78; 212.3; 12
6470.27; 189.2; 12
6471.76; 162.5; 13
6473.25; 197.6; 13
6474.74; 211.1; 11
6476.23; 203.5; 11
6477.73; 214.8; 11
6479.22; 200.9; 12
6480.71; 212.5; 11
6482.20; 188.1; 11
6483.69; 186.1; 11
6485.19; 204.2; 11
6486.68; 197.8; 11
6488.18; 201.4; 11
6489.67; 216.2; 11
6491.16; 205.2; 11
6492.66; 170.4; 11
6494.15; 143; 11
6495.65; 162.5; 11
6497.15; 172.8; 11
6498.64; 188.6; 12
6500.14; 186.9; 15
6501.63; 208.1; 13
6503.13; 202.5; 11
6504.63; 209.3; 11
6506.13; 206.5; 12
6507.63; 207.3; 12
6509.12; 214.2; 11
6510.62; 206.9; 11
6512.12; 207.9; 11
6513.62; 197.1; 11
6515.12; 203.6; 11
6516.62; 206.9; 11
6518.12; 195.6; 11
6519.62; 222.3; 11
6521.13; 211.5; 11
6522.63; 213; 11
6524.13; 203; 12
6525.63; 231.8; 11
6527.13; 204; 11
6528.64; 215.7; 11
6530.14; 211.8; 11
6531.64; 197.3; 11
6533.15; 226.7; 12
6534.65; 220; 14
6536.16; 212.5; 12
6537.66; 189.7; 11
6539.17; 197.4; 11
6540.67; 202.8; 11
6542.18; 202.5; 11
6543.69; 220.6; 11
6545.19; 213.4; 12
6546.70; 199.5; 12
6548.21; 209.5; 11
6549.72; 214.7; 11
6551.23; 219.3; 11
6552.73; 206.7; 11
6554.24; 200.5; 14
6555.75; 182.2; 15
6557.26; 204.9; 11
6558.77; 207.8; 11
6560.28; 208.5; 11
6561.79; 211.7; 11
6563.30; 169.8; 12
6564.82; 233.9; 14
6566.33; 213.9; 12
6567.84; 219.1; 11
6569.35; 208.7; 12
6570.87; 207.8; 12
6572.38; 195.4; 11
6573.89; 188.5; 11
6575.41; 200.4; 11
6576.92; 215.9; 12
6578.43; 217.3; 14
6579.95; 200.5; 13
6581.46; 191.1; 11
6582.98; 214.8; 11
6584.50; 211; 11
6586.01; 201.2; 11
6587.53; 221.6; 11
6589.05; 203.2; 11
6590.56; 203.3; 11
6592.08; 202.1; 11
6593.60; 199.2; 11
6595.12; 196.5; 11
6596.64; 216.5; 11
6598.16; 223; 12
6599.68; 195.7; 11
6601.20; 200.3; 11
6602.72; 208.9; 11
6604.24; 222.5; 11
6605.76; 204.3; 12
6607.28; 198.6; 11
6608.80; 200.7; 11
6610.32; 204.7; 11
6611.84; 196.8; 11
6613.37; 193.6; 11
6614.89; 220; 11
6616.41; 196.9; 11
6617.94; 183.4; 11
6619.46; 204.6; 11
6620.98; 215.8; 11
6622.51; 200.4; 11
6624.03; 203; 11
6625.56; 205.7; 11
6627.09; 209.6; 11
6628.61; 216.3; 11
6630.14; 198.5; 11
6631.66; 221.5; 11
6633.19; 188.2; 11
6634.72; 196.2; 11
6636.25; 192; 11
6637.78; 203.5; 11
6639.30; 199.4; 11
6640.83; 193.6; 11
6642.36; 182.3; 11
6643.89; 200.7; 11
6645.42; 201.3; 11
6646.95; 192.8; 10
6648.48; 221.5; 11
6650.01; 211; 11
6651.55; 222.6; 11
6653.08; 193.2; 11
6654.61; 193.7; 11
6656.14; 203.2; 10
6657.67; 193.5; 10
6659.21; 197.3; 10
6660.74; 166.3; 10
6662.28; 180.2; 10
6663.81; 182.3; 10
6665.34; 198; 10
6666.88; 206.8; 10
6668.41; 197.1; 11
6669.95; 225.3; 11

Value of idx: 0.29 mag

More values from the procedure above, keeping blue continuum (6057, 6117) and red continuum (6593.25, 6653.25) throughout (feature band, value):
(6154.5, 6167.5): 0.21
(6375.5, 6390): 0.15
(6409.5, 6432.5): 0.04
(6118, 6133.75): 0.07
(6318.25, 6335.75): 0.03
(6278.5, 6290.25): 0.13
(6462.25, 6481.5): 0.01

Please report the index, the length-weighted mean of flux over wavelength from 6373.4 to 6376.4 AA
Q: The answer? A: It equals 180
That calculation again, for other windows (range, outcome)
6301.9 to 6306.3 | 173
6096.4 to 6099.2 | 205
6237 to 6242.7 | 158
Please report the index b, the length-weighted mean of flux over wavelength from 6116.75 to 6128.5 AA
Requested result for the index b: 168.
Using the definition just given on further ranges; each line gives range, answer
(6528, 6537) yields 214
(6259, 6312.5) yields 171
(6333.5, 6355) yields 194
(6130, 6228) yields 169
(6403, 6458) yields 192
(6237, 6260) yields 163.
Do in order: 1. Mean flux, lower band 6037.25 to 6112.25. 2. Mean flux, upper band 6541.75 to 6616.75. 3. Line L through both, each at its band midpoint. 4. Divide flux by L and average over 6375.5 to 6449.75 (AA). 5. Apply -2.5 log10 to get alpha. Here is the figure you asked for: 0.086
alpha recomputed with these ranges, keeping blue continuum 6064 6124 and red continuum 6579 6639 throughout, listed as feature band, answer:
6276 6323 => 0.07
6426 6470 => 0.02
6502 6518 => -0.03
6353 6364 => 0.09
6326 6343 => 0.00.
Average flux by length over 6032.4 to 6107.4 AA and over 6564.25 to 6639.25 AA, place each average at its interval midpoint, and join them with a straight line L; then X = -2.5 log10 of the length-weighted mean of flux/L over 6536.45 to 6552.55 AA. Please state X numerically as -0.02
